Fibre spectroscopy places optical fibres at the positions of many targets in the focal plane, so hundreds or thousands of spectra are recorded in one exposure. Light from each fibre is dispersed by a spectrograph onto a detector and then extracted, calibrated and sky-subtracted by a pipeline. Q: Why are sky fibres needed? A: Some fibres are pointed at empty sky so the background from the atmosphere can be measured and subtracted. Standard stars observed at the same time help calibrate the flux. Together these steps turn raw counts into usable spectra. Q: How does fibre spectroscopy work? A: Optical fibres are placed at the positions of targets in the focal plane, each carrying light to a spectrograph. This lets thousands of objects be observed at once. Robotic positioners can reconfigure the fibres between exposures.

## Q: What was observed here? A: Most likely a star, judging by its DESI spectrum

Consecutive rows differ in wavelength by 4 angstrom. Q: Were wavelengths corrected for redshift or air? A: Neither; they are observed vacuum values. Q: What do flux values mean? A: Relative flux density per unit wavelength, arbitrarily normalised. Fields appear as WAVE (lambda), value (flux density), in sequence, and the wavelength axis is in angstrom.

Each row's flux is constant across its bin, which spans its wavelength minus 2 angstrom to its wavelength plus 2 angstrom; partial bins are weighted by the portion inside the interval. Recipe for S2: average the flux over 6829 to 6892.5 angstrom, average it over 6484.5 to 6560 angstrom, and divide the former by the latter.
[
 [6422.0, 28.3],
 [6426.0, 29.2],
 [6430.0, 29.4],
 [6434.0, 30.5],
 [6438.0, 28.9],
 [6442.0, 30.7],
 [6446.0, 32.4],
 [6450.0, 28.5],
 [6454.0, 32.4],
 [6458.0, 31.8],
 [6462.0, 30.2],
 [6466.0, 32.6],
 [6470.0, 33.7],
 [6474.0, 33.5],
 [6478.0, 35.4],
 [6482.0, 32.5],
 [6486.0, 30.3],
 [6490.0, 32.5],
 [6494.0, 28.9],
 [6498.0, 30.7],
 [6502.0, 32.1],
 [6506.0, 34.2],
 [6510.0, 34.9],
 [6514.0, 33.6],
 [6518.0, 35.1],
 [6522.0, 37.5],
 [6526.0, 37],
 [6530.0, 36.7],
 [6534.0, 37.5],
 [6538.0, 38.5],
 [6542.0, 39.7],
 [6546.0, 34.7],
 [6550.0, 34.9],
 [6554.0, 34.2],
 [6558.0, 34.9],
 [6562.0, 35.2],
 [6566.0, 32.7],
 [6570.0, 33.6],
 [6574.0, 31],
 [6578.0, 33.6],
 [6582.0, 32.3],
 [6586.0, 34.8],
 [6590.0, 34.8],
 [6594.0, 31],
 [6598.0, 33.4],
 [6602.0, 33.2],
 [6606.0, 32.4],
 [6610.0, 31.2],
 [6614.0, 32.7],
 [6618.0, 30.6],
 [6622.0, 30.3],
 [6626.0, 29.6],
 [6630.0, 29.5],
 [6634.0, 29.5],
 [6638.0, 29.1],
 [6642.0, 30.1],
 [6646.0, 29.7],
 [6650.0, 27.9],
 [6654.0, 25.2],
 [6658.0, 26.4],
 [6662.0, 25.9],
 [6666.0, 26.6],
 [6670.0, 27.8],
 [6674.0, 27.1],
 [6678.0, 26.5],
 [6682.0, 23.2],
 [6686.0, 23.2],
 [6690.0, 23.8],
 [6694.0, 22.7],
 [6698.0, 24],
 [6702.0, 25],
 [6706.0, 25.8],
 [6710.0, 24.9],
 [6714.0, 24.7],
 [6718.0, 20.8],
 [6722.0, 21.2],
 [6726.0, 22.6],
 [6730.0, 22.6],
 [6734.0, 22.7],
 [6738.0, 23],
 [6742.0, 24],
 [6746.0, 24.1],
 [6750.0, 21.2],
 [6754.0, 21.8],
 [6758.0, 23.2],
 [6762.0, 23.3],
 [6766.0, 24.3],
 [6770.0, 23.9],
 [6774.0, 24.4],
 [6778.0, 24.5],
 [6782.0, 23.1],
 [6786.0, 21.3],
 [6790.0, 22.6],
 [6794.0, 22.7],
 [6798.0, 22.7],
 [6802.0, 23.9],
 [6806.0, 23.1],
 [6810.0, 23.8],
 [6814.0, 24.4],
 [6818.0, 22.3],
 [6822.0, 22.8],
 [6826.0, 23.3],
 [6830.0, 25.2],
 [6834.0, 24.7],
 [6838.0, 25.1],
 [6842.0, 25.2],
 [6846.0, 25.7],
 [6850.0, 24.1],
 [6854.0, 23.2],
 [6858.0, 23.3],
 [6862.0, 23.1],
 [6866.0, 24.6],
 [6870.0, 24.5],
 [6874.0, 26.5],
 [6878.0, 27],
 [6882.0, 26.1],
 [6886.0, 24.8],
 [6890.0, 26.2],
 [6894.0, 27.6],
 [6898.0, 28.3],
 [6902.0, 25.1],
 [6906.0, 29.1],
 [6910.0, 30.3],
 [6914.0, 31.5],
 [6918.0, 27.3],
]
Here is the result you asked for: 0.72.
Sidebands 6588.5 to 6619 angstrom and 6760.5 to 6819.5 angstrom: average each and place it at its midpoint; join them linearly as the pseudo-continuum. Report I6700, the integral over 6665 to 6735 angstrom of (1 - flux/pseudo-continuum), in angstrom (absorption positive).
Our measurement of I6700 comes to 9.08 angstrom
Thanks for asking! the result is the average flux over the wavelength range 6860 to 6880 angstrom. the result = 25.1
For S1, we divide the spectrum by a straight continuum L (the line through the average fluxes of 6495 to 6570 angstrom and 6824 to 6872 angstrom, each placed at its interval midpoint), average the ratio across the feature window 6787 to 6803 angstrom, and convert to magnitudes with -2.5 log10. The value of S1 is 0.15 mag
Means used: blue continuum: 35.1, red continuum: 24.3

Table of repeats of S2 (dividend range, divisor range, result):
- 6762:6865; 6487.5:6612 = 0.70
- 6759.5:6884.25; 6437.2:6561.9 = 0.71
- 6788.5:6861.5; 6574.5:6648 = 0.75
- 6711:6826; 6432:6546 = 0.69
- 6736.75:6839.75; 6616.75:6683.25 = 0.84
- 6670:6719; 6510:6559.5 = 0.68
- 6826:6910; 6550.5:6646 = 0.79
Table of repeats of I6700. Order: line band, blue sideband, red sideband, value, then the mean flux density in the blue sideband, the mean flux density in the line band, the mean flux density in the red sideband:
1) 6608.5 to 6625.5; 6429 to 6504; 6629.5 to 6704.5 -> -2.08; 31.4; 31.1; 26.4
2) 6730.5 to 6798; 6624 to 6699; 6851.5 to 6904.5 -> 7.81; 26.8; 23.1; 25.4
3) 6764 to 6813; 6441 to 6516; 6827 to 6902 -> 5.96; 32.2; 23.4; 25.3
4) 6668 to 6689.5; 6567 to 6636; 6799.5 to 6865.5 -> 2.84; 32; 25.4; 24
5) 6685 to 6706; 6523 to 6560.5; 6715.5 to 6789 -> 2.04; 36.5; 24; 22.9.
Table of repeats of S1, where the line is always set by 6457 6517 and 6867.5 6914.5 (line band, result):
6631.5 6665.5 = 0.09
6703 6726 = 0.25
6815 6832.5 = 0.19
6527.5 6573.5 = -0.13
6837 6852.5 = 0.11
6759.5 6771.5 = 0.21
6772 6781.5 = 0.18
